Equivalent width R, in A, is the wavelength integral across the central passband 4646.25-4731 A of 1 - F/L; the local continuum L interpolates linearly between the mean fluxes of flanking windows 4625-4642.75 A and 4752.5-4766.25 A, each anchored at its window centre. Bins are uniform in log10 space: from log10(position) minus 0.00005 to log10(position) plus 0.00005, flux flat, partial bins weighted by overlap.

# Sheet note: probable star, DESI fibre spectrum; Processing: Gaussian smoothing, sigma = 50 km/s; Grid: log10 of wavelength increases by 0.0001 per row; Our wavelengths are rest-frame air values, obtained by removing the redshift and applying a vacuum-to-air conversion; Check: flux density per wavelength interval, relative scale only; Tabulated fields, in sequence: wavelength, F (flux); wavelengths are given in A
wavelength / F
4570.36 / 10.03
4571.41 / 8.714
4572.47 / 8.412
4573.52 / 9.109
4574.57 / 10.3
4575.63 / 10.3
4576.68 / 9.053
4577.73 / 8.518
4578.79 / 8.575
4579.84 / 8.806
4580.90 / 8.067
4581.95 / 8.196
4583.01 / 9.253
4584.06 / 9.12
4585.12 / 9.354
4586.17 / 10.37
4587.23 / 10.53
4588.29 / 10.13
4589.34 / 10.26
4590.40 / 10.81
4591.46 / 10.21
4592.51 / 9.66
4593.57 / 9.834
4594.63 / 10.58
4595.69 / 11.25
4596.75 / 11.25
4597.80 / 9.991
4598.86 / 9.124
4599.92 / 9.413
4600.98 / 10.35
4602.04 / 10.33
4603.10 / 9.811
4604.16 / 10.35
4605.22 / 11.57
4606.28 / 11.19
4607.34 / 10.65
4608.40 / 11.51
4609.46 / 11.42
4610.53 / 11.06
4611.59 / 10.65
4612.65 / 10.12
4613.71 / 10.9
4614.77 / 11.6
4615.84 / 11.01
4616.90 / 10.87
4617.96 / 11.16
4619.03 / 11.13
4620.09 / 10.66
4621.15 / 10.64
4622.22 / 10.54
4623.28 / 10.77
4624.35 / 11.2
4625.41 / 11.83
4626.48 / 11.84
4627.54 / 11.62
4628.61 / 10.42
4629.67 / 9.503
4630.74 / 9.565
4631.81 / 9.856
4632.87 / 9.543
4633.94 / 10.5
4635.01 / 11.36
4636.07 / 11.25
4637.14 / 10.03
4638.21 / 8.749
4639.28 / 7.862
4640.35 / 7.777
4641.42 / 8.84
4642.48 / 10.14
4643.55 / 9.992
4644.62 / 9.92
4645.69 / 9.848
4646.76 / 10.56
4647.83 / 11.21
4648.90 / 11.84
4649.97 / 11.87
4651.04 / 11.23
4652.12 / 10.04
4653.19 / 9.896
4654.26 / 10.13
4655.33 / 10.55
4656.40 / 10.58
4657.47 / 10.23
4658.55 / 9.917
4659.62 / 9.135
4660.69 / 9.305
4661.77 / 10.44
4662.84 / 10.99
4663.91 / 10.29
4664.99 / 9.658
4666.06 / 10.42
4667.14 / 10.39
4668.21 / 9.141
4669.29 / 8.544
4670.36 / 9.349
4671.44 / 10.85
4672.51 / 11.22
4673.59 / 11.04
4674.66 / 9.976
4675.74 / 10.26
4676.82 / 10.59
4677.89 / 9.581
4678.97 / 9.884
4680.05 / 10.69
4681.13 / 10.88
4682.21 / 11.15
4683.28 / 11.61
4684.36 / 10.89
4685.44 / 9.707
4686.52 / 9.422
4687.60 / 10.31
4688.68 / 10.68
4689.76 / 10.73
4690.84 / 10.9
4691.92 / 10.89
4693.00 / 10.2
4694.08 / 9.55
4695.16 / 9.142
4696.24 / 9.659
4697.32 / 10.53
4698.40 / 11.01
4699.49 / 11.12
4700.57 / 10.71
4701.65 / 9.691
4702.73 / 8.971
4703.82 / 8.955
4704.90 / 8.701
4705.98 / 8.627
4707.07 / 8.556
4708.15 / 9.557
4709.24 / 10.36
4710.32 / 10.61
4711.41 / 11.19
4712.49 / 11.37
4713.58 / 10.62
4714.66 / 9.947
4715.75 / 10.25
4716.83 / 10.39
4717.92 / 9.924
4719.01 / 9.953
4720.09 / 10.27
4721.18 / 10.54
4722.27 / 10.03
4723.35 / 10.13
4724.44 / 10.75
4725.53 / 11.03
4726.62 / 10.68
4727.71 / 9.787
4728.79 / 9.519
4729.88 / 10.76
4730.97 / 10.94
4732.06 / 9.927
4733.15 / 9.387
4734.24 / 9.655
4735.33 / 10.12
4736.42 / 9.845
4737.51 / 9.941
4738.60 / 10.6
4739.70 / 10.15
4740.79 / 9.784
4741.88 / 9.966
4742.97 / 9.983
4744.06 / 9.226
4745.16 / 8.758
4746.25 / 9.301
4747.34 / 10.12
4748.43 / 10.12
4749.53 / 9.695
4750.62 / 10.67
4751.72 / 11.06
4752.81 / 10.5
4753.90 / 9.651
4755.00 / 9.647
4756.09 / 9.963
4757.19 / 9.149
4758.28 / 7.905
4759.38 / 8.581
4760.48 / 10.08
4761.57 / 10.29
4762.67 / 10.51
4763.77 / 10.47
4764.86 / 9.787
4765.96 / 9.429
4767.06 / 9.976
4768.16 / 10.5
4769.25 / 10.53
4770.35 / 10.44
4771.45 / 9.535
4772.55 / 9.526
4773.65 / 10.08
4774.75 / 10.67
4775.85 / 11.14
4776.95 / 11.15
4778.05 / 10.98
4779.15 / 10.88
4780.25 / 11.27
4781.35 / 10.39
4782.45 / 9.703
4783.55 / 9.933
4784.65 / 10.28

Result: -3.3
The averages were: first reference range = 10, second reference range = 9.68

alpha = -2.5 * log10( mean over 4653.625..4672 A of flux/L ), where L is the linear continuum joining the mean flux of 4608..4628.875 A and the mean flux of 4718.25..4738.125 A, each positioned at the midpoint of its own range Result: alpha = 0.074 mag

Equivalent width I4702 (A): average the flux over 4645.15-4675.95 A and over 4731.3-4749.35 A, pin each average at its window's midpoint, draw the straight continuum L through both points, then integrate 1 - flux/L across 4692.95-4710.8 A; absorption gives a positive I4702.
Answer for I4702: 0.5 A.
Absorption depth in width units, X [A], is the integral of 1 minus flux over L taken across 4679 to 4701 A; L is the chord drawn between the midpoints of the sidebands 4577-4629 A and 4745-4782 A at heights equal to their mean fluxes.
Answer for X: -0.5 A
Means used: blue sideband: 10.4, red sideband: 10.1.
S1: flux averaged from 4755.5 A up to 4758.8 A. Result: 9.04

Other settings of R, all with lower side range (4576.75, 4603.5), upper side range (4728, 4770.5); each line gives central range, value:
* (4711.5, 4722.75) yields -0.55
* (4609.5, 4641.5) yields -2.24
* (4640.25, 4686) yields -2.08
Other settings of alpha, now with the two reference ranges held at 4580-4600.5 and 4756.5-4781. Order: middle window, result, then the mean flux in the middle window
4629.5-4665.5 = -0.02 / 10.1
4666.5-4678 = -0.01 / 10.1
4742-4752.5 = 0.02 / 9.9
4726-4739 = 0.00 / 10.1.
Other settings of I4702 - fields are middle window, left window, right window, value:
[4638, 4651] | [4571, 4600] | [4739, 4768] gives -0.37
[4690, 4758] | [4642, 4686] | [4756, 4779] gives 0.85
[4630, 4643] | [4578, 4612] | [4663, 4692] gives 0.76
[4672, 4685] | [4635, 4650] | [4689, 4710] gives -0.92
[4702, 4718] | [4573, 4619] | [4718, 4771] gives 0.28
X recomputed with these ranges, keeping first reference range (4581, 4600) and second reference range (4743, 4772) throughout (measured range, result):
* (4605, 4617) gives -1.35 A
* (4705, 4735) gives -0.88 A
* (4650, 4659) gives -0.46 A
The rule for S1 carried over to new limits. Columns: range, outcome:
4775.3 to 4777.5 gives 11.1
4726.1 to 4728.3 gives 10.2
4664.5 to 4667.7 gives 10.2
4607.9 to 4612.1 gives 11.1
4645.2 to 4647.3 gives 10.2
